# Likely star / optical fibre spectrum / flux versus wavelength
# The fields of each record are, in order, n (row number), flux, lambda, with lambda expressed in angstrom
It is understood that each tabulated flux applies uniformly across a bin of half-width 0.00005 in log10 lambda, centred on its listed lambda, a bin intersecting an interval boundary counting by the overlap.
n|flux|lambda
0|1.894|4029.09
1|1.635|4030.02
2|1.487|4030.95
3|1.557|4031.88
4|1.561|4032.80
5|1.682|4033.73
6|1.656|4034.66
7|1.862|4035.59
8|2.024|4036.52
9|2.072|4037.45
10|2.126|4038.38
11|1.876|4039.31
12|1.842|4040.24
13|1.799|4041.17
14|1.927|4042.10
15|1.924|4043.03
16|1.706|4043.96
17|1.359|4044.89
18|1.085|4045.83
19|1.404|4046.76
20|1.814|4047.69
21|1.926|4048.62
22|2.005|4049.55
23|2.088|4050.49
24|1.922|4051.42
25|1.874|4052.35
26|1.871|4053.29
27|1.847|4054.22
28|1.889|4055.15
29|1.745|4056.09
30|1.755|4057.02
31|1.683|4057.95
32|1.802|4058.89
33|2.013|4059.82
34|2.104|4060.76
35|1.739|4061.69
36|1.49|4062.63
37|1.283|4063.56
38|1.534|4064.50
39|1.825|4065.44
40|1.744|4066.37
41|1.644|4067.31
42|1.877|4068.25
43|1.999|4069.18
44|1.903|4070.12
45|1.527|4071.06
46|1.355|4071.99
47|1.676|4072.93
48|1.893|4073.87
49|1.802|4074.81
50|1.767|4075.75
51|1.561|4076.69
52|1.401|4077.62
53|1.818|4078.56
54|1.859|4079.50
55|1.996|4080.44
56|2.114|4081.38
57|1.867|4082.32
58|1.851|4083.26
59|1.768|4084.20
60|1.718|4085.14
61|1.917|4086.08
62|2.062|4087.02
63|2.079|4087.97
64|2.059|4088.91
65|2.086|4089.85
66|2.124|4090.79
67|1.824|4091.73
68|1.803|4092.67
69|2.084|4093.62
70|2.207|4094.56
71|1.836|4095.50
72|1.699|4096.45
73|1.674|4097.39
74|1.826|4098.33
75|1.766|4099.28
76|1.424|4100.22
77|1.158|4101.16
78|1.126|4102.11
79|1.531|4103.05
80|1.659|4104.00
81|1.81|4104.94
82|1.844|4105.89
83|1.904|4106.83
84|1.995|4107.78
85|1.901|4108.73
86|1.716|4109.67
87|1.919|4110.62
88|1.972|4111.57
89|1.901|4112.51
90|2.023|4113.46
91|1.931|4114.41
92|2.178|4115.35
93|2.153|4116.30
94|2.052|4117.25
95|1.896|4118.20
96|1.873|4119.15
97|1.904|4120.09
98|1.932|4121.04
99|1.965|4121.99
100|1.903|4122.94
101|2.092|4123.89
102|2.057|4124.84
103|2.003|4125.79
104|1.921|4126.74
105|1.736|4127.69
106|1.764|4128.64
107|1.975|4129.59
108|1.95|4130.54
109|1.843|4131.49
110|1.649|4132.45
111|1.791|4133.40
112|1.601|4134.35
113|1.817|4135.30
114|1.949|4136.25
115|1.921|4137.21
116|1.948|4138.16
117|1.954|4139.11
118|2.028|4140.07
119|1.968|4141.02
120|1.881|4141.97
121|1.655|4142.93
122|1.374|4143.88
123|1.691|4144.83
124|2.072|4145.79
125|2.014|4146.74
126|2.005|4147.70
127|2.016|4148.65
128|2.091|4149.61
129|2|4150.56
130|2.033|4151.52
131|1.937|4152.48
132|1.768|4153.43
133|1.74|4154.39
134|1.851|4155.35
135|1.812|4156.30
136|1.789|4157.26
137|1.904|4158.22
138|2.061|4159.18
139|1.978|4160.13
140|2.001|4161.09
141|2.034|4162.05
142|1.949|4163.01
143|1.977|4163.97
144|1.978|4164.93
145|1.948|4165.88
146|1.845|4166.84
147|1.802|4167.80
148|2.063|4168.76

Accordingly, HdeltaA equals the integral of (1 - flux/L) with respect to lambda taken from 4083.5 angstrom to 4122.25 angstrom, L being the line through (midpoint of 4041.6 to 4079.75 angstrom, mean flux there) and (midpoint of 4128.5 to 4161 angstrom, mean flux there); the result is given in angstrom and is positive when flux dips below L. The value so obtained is -1.1 angstrom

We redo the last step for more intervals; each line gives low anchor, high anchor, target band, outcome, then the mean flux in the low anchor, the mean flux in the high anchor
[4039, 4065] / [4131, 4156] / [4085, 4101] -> -0.66 angstrom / 1.76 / 1.87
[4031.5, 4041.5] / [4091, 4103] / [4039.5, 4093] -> -0.92 angstrom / 1.83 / 1.71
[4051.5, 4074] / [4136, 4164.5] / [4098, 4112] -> 0.99 angstrom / 1.75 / 1.91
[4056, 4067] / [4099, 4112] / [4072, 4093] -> -1.79 angstrom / 1.72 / 1.69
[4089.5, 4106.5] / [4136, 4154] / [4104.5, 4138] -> -1.53 angstrom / 1.75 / 1.91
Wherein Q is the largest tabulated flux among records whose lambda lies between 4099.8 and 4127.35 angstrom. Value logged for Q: 2.178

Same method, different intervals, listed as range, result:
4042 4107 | 2.207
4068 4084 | 2.114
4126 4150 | 2.091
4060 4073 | 2.104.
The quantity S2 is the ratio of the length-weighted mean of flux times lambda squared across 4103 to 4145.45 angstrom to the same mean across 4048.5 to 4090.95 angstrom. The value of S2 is 1.06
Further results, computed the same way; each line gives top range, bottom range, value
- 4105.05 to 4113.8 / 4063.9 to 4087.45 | 1.09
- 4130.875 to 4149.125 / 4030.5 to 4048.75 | 1.12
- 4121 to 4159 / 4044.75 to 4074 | 1.13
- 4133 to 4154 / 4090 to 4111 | 1.09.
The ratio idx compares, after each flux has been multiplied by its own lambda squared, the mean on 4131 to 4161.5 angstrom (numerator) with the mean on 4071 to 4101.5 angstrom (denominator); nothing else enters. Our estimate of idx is 1.07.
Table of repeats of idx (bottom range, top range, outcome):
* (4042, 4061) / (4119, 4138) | 1.09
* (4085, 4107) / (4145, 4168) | 1.11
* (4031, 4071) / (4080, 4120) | 1.08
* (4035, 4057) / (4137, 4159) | 1.09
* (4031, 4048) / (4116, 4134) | 1.15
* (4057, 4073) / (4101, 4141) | 1.12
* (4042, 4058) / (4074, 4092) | 1.08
